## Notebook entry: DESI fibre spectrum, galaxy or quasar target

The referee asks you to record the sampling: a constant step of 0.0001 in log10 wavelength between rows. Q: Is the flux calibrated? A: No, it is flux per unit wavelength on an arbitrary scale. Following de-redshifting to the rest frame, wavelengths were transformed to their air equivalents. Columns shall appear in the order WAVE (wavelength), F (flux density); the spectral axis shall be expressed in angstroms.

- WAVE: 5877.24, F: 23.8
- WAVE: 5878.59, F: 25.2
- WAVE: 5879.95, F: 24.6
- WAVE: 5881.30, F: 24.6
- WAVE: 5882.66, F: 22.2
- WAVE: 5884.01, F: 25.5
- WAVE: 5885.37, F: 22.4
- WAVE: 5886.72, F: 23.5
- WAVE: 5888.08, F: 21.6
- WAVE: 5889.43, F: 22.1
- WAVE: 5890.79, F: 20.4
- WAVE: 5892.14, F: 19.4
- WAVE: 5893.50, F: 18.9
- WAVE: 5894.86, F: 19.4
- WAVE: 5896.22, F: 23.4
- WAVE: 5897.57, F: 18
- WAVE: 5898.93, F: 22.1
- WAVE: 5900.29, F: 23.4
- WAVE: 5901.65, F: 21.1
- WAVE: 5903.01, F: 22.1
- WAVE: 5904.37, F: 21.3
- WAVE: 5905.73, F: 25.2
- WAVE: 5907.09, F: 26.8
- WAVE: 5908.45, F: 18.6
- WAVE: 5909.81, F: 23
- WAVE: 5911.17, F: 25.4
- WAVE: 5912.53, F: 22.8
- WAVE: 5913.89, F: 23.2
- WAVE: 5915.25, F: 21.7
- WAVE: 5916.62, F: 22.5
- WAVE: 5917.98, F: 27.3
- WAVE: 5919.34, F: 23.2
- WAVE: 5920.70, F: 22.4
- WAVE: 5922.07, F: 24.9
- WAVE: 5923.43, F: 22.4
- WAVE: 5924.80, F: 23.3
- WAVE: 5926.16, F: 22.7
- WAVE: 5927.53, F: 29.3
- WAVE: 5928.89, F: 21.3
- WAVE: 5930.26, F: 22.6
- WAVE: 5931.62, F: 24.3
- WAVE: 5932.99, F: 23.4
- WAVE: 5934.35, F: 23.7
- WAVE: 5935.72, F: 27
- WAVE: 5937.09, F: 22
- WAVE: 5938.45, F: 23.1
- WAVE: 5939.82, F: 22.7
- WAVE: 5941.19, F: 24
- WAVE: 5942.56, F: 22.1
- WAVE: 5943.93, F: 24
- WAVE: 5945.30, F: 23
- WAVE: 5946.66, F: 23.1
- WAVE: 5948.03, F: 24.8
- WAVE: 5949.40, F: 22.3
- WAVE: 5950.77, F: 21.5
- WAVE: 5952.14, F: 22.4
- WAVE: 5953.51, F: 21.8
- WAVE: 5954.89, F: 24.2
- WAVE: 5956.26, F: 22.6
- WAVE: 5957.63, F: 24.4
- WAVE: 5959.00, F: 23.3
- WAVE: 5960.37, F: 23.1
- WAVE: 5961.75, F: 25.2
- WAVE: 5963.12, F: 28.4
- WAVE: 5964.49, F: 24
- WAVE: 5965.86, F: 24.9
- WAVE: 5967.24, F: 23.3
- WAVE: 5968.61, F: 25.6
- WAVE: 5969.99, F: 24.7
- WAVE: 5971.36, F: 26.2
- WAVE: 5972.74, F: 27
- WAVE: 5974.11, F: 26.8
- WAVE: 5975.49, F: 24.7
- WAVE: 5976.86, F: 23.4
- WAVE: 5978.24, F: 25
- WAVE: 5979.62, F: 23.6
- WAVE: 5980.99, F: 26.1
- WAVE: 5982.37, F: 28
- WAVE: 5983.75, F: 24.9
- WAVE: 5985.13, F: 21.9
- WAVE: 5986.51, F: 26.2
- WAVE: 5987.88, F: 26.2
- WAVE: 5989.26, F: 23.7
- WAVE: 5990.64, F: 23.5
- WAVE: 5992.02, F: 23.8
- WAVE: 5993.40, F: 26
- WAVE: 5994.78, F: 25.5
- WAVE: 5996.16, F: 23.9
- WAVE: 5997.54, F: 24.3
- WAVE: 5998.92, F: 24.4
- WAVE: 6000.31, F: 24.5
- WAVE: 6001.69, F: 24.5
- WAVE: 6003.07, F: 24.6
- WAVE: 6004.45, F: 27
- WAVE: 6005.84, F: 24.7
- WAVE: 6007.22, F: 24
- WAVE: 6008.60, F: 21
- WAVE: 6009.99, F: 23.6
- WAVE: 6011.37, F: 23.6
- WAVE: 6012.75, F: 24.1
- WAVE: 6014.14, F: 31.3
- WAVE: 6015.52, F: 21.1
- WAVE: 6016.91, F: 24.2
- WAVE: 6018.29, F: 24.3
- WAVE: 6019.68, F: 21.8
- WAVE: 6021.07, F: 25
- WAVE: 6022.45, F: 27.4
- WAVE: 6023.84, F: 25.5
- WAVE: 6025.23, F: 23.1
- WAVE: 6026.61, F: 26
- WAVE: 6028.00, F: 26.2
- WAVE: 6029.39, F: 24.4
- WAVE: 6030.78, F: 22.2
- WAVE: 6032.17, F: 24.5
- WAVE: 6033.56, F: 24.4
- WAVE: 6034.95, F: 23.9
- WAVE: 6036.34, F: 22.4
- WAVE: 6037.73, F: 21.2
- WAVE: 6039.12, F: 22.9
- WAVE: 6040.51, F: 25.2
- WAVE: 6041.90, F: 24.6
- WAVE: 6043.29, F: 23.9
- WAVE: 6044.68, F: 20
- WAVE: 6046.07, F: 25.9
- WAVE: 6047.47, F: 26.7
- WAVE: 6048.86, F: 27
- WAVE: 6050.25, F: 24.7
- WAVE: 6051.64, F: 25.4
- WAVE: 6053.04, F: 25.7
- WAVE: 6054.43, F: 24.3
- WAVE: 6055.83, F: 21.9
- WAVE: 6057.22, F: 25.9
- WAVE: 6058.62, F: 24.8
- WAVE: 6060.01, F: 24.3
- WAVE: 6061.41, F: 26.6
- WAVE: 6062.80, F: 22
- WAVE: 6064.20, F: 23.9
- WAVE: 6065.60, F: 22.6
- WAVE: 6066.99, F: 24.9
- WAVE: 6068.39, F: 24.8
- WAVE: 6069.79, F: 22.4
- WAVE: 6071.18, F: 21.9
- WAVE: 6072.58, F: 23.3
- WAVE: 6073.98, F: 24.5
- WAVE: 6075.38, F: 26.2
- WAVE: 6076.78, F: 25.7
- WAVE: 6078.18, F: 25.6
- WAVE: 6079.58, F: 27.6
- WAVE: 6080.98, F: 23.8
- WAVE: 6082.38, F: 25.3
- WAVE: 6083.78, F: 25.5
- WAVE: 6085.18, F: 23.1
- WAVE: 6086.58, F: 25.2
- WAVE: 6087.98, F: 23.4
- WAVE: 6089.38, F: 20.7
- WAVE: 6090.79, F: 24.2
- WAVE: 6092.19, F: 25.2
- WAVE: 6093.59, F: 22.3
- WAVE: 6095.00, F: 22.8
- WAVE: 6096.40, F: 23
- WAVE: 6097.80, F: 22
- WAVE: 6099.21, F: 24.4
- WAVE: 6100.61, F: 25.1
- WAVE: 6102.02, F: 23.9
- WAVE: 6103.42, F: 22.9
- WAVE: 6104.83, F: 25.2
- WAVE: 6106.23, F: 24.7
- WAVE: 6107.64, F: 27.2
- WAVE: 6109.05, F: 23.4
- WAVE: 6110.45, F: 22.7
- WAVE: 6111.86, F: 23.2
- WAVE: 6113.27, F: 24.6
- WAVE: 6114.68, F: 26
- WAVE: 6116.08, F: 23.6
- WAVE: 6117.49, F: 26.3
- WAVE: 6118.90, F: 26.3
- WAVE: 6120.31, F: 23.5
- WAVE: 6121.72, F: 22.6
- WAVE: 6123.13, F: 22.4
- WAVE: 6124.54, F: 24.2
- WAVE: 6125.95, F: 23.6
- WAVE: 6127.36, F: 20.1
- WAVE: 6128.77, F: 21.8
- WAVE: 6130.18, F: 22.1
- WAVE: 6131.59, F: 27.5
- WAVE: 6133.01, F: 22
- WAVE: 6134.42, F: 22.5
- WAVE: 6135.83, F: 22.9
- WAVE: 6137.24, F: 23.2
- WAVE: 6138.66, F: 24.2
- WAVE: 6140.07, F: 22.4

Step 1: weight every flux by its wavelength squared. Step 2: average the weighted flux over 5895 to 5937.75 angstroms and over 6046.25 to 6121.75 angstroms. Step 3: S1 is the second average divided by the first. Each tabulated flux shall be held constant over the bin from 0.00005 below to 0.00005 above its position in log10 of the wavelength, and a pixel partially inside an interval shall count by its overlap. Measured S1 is 1.1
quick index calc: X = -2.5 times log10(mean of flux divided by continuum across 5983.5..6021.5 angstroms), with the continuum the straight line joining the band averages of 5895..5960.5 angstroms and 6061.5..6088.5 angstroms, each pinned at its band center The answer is -0.03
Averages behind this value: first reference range 23.2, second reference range 24.4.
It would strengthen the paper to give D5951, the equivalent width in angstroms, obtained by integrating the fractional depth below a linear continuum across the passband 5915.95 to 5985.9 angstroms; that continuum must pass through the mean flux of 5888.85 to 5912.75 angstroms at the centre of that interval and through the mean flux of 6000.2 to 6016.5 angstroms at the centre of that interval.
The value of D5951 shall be -3.1 angstroms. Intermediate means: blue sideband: 21.8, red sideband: 24.5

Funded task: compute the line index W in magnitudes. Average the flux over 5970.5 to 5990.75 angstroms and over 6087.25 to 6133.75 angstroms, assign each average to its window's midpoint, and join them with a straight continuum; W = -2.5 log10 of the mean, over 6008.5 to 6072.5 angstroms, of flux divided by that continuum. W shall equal 0.013 mag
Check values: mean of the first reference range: 25.2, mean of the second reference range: 23.7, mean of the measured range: 24.2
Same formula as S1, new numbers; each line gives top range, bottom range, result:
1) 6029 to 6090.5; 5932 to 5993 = 1.03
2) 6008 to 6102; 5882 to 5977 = 1.08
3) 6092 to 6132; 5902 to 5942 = 1.08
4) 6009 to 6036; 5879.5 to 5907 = 1.16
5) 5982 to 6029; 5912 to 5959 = 1.08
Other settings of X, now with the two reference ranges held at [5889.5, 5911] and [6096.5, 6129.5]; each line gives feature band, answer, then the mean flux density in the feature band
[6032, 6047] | -0.02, 23.5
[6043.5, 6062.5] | -0.07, 24.8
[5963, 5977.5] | -0.13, 25.3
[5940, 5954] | -0.04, 22.9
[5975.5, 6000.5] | -0.10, 24.7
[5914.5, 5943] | -0.08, 23.6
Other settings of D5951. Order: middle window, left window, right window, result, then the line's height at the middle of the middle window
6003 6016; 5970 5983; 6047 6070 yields 0.3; 25.2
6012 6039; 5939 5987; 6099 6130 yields -0.2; 24.1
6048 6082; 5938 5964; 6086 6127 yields -1.1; 23.8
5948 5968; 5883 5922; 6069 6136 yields -0.8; 22.8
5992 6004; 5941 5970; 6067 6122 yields -0.4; 23.9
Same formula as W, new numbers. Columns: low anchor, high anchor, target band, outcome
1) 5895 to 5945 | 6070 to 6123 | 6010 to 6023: -0.04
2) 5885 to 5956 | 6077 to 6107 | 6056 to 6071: -0.01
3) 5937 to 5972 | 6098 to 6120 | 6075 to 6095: 0.00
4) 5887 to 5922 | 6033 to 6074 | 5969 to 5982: -0.10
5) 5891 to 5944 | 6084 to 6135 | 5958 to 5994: -0.08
